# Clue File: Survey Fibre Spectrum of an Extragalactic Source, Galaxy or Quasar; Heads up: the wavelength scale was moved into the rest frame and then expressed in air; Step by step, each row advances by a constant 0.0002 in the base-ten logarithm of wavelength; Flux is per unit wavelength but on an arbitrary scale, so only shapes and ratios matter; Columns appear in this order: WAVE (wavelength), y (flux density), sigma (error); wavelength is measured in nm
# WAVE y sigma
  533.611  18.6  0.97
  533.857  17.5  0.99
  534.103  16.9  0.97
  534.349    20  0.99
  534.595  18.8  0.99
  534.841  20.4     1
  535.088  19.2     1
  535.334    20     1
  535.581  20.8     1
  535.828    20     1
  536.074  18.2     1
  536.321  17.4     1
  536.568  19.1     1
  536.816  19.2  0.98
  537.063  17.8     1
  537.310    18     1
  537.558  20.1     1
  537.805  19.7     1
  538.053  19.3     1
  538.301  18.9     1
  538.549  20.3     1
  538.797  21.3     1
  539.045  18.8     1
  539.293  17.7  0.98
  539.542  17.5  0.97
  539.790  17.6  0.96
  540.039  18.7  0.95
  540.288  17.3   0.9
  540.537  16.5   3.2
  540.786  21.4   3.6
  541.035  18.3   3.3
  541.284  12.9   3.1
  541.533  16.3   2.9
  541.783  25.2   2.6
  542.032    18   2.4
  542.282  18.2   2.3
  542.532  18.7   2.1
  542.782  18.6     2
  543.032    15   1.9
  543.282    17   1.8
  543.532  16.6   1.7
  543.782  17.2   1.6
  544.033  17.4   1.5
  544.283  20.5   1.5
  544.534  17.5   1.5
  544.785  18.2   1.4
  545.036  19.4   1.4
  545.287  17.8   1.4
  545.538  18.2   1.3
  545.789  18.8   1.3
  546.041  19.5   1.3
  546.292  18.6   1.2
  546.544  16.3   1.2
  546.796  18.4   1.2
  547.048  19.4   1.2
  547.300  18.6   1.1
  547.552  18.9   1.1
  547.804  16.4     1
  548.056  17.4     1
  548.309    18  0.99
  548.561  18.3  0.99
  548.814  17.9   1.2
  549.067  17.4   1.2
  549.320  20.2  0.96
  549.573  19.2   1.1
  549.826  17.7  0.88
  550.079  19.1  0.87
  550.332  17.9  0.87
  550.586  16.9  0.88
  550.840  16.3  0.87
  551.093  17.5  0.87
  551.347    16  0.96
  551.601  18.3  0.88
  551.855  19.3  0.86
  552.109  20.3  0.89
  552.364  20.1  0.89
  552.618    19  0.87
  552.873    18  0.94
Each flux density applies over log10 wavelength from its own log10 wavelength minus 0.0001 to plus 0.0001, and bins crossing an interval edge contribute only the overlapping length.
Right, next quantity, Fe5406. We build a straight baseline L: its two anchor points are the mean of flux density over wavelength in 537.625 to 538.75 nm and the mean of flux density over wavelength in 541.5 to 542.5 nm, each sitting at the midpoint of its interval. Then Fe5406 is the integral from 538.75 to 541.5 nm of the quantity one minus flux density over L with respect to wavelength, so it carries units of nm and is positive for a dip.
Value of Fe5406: 0.25 nm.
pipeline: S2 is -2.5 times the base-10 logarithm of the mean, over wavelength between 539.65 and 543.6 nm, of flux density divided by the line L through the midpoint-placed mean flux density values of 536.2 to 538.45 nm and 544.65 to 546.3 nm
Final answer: 0.05 mag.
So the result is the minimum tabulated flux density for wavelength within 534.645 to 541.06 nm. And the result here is 16.5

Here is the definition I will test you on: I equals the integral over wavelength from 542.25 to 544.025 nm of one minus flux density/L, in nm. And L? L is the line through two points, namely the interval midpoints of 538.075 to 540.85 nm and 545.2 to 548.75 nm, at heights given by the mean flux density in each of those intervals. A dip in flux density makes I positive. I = 0.11 nm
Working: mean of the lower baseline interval 18.7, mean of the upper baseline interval 18.2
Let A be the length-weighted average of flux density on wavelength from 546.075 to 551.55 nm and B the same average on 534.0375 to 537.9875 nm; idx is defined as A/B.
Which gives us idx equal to 0.94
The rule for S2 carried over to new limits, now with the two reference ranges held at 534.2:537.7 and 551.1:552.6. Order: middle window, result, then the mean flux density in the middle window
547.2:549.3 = 0.05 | 18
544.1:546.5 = 0.02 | 18.6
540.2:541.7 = 0.10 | 17.3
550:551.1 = 0.08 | 17.5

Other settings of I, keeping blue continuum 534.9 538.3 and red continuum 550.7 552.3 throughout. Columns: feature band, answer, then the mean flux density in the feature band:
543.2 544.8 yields 0.071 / 17.8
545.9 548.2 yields 0.024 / 18.2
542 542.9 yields 0.014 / 18.4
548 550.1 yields -0.016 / 18.3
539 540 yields 0.055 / 17.9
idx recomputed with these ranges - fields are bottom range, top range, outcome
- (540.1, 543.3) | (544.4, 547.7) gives 1.02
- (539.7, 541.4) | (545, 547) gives 1.05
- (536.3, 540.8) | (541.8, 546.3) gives 0.97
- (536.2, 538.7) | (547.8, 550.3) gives 0.96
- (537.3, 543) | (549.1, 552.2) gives 0.98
